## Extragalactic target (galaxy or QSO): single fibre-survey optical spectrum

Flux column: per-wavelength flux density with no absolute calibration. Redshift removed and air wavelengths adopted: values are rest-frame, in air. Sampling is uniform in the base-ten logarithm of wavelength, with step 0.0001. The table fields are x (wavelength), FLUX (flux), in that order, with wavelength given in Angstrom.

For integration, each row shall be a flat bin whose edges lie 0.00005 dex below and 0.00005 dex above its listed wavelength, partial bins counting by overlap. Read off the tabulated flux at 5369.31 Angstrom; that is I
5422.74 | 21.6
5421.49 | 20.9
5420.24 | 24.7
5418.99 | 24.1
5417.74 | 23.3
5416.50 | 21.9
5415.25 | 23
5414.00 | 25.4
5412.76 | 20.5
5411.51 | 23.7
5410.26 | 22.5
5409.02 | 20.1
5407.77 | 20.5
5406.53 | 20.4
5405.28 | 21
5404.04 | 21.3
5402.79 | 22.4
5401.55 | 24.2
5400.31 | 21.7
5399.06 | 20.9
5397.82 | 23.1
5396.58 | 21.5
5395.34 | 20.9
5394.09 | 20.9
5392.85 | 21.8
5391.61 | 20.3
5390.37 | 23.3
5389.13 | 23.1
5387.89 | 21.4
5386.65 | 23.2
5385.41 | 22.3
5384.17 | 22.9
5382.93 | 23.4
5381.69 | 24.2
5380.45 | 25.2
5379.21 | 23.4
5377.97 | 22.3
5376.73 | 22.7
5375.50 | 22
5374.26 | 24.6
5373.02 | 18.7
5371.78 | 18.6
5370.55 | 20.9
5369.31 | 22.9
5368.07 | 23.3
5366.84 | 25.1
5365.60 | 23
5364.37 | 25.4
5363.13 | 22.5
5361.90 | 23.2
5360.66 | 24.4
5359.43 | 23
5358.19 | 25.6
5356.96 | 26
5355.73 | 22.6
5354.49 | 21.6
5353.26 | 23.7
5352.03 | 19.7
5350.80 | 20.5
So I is 22.9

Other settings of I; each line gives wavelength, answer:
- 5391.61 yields 20.3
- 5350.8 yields 20.5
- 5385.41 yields 22.3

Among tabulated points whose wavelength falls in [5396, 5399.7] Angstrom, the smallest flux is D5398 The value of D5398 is 20.9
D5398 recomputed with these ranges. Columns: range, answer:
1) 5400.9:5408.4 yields 20.4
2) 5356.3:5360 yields 23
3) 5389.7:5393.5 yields 20.3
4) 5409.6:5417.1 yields 20.5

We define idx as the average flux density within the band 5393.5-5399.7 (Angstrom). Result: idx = 21.4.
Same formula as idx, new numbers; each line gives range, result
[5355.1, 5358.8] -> 24.7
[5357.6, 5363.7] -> 23.7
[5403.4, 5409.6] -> 20.6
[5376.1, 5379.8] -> 22.8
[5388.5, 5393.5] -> 22.1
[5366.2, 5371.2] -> 23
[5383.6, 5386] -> 22.6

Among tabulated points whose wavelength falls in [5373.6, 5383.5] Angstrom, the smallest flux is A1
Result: 22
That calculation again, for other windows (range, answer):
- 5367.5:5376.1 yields 18.6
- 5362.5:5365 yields 22.5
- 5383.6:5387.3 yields 22.3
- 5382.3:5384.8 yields 22.9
